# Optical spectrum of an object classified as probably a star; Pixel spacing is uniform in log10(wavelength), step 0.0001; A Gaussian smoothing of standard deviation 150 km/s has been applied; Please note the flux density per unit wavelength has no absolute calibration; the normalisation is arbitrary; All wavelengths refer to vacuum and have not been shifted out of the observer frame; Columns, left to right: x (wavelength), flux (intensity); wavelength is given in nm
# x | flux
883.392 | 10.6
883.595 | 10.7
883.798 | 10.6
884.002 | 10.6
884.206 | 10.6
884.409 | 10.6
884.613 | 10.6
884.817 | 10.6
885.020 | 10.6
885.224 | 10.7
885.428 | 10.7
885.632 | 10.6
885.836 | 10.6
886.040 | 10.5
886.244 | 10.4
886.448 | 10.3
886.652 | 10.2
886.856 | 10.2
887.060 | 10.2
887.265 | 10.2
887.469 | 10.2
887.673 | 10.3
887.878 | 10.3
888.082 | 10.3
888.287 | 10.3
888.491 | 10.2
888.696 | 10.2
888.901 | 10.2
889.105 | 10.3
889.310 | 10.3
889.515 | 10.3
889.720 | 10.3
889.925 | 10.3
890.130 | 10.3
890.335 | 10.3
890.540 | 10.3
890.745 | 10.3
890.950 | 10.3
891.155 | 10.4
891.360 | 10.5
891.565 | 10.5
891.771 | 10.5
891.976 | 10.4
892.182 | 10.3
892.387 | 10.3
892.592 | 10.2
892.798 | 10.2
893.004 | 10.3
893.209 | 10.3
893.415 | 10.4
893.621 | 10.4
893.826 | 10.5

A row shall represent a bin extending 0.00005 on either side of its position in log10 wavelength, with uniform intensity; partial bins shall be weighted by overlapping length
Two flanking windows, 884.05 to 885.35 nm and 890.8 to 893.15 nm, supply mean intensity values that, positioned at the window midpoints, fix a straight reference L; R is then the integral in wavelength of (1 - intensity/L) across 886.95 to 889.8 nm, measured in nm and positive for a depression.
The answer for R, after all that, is 0.06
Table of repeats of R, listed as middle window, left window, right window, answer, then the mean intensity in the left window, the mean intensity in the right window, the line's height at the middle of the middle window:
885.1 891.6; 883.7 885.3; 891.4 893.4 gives 0.08 nm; 10.6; 10.3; 10.5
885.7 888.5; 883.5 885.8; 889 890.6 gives 0.04 nm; 10.6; 10.3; 10.5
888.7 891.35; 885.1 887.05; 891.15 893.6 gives 0.02 nm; 10.5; 10.4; 10.4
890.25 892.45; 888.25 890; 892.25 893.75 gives -0.02 nm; 10.3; 10.3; 10.3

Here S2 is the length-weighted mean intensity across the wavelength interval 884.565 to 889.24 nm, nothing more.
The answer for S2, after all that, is 10.4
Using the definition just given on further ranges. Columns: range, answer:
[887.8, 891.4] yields 10.3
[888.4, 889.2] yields 10.2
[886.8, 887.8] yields 10.2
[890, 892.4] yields 10.4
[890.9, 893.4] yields 10.4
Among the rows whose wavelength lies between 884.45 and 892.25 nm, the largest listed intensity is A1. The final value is 10.7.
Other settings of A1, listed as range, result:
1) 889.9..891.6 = 10.5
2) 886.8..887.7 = 10.3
